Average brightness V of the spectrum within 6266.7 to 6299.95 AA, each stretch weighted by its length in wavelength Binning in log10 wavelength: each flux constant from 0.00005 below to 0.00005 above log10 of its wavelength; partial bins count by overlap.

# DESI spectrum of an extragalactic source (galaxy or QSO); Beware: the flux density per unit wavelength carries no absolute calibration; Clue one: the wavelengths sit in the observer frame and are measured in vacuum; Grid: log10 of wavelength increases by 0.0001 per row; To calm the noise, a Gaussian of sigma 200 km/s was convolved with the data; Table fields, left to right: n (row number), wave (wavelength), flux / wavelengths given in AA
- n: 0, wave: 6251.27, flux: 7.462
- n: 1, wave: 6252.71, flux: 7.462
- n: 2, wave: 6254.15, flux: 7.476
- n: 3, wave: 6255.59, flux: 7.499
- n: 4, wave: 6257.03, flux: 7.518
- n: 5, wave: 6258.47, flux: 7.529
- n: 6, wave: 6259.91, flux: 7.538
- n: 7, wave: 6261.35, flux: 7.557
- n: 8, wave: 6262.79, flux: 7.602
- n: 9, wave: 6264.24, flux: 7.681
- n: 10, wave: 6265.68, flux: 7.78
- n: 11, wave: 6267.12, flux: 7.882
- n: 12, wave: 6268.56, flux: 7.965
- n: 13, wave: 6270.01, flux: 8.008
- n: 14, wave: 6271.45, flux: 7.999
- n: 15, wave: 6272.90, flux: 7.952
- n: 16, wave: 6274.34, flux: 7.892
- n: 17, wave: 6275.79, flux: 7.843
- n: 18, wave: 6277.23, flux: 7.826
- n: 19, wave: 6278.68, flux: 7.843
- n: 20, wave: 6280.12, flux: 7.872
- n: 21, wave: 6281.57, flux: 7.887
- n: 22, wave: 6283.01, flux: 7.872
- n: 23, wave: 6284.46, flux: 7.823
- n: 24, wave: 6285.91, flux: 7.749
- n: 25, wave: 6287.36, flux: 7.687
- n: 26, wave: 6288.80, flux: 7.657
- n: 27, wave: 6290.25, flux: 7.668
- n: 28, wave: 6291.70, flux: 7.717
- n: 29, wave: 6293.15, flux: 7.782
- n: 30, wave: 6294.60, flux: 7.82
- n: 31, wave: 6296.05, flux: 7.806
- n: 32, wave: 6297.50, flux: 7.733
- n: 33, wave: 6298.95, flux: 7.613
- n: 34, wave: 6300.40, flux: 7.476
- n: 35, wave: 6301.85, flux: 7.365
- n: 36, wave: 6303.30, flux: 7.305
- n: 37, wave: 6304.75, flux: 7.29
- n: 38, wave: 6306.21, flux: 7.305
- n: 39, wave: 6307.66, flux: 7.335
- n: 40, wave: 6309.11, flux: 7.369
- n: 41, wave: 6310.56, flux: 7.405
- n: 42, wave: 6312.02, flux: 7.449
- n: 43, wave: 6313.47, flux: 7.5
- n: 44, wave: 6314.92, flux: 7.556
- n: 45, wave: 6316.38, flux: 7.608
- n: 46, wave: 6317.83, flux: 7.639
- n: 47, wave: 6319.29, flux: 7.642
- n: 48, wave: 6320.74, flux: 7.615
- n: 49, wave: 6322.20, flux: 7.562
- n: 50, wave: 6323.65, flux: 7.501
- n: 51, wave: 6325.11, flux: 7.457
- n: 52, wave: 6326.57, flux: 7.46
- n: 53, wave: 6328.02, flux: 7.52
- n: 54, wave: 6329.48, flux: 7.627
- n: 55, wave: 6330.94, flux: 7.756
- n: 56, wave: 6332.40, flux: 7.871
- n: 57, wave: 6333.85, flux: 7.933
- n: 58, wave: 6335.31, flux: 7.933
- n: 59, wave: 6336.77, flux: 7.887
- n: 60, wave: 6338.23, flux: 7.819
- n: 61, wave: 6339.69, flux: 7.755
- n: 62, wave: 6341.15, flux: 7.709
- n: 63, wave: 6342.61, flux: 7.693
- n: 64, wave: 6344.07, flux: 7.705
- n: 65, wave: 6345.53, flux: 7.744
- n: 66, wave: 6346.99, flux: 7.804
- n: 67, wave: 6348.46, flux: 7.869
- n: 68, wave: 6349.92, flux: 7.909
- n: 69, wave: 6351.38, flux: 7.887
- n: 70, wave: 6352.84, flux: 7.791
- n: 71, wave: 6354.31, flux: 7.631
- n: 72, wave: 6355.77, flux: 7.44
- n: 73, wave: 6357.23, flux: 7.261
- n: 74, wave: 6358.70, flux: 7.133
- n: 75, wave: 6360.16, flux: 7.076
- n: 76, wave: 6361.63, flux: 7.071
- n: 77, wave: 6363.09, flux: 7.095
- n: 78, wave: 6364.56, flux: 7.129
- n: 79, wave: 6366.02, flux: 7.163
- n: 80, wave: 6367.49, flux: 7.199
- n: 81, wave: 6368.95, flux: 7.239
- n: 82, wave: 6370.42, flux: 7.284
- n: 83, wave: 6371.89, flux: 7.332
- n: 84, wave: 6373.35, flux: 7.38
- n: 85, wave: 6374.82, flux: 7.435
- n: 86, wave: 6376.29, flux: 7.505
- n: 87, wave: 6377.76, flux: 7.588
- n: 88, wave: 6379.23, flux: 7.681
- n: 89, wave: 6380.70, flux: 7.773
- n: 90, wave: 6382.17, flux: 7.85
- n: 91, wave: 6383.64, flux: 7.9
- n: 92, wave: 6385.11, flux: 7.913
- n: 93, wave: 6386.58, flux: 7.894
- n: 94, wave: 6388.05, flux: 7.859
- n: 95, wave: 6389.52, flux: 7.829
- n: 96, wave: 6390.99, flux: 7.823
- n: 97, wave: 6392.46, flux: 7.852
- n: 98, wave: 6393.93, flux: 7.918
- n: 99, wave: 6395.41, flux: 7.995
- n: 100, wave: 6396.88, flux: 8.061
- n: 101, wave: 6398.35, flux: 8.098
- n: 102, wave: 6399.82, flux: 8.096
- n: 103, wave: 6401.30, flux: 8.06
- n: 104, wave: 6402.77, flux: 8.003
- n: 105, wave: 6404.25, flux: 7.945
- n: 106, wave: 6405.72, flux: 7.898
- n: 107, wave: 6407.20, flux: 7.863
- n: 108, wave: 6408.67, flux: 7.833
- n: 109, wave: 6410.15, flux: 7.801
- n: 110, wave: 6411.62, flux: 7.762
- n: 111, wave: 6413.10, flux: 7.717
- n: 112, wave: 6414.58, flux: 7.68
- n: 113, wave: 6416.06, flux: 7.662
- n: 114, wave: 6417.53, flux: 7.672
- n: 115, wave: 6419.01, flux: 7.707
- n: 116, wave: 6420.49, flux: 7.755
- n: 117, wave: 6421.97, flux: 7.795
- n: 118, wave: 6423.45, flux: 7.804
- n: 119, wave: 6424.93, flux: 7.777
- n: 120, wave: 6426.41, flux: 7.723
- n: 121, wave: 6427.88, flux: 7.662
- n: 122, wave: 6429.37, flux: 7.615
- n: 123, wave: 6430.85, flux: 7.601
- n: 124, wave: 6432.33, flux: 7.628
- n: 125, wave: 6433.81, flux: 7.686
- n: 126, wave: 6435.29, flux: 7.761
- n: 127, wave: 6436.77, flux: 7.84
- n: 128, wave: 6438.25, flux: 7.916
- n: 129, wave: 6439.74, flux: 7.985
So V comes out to 7.82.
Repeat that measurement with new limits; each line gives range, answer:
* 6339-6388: 7.54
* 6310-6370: 7.56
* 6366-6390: 7.59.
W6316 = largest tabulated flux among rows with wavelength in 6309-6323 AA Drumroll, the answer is 7.642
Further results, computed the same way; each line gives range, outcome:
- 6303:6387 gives 7.933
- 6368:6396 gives 7.995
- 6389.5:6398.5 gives 8.098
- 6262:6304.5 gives 8.008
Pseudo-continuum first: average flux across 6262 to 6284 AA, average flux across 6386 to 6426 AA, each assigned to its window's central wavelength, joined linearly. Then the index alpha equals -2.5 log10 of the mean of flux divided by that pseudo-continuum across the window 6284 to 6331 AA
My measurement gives 0.04 mag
